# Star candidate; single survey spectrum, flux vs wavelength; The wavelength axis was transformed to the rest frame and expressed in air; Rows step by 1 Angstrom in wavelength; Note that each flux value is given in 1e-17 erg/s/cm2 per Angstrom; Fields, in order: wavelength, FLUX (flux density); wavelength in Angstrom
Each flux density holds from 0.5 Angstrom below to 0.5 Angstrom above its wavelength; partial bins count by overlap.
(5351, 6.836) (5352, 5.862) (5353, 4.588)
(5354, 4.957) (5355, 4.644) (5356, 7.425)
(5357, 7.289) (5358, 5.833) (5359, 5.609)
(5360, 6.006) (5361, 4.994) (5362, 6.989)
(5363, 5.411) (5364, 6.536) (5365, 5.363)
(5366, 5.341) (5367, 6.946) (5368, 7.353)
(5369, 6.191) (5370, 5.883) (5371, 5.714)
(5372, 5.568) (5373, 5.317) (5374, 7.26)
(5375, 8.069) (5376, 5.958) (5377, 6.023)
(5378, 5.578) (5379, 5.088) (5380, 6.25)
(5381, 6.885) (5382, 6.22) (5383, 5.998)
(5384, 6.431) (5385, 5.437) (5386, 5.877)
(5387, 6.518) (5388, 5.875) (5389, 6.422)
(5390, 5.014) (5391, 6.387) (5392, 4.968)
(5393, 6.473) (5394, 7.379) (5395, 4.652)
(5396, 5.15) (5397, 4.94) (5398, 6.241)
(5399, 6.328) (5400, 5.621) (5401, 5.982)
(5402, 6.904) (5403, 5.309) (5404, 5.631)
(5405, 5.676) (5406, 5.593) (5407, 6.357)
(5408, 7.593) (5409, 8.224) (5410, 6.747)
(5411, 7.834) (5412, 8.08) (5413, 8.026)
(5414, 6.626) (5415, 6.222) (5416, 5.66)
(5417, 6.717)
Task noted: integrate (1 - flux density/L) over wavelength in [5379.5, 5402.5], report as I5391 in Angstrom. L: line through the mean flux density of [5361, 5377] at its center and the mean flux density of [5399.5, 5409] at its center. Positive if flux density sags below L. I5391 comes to 0.7 Angstrom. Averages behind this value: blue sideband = 6.21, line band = 6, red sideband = 6.19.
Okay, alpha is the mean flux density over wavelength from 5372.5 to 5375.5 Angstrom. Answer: 6.88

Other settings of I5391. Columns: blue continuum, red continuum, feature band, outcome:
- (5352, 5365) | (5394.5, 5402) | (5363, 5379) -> -1.02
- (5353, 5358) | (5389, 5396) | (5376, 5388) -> -0.38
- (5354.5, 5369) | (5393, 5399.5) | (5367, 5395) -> -0.83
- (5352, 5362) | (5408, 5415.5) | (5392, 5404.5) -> 2.06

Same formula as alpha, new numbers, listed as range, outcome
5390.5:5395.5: 5.97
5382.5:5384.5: 6.21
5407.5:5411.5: 7.6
